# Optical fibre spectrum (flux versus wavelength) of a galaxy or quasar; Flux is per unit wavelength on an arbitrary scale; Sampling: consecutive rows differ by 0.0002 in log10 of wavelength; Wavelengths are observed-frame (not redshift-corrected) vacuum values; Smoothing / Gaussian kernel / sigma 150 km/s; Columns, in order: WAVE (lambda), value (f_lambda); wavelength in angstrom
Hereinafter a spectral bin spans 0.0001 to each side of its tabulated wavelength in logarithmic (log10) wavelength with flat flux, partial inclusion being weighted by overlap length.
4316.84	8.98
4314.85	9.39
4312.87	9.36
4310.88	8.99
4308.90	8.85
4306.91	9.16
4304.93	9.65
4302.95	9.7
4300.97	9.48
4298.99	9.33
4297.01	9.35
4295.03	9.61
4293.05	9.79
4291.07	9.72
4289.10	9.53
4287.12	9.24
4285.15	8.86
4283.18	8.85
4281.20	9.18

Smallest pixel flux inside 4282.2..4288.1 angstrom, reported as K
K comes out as 8.85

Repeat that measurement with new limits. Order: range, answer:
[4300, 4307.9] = 9.16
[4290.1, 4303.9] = 9.33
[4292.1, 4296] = 9.61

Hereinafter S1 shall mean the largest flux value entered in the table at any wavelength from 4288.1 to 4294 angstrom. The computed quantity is 9.79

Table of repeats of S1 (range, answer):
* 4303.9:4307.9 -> 9.65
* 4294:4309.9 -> 9.7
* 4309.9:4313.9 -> 9.36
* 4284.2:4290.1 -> 9.53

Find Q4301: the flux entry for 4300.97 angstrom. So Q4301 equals 9.48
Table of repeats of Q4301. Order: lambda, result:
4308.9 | 8.85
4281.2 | 9.18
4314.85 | 9.39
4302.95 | 9.7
